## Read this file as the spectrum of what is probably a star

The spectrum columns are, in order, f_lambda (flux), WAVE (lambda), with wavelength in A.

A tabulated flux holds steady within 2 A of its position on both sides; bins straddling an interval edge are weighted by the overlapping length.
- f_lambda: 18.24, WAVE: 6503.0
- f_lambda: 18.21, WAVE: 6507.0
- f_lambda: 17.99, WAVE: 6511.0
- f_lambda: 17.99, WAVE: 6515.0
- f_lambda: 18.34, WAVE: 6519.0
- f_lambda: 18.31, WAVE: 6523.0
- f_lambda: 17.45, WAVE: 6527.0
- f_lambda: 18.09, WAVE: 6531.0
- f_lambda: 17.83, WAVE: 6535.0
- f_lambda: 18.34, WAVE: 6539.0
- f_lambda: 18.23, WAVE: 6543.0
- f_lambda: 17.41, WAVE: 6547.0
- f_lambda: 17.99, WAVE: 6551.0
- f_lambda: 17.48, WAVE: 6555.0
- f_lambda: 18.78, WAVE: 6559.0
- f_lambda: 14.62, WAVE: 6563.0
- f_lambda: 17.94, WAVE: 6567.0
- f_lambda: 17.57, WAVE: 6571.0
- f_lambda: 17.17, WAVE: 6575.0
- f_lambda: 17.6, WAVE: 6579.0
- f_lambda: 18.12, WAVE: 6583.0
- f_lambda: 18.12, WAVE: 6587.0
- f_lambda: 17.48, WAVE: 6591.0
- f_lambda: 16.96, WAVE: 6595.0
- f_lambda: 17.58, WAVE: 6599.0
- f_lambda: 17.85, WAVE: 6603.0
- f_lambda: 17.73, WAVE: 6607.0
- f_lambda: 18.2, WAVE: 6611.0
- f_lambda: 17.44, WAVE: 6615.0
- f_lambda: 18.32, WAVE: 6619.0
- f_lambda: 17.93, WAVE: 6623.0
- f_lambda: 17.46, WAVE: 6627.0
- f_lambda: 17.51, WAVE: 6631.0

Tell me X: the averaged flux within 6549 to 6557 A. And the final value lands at 17.7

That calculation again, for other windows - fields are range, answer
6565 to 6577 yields 17.6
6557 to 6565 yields 16.7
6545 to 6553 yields 17.7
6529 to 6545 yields 18.1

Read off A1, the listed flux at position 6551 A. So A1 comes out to 17.99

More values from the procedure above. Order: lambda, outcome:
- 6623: 17.93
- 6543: 18.23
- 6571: 17.57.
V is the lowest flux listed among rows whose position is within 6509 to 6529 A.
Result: 17.45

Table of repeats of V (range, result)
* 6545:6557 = 17.41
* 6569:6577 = 17.17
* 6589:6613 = 16.96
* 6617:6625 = 17.93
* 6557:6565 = 14.62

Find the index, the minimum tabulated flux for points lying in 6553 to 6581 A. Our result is 14.62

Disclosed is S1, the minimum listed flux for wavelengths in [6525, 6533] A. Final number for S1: 17.45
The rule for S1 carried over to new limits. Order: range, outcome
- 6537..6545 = 18.23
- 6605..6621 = 17.44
